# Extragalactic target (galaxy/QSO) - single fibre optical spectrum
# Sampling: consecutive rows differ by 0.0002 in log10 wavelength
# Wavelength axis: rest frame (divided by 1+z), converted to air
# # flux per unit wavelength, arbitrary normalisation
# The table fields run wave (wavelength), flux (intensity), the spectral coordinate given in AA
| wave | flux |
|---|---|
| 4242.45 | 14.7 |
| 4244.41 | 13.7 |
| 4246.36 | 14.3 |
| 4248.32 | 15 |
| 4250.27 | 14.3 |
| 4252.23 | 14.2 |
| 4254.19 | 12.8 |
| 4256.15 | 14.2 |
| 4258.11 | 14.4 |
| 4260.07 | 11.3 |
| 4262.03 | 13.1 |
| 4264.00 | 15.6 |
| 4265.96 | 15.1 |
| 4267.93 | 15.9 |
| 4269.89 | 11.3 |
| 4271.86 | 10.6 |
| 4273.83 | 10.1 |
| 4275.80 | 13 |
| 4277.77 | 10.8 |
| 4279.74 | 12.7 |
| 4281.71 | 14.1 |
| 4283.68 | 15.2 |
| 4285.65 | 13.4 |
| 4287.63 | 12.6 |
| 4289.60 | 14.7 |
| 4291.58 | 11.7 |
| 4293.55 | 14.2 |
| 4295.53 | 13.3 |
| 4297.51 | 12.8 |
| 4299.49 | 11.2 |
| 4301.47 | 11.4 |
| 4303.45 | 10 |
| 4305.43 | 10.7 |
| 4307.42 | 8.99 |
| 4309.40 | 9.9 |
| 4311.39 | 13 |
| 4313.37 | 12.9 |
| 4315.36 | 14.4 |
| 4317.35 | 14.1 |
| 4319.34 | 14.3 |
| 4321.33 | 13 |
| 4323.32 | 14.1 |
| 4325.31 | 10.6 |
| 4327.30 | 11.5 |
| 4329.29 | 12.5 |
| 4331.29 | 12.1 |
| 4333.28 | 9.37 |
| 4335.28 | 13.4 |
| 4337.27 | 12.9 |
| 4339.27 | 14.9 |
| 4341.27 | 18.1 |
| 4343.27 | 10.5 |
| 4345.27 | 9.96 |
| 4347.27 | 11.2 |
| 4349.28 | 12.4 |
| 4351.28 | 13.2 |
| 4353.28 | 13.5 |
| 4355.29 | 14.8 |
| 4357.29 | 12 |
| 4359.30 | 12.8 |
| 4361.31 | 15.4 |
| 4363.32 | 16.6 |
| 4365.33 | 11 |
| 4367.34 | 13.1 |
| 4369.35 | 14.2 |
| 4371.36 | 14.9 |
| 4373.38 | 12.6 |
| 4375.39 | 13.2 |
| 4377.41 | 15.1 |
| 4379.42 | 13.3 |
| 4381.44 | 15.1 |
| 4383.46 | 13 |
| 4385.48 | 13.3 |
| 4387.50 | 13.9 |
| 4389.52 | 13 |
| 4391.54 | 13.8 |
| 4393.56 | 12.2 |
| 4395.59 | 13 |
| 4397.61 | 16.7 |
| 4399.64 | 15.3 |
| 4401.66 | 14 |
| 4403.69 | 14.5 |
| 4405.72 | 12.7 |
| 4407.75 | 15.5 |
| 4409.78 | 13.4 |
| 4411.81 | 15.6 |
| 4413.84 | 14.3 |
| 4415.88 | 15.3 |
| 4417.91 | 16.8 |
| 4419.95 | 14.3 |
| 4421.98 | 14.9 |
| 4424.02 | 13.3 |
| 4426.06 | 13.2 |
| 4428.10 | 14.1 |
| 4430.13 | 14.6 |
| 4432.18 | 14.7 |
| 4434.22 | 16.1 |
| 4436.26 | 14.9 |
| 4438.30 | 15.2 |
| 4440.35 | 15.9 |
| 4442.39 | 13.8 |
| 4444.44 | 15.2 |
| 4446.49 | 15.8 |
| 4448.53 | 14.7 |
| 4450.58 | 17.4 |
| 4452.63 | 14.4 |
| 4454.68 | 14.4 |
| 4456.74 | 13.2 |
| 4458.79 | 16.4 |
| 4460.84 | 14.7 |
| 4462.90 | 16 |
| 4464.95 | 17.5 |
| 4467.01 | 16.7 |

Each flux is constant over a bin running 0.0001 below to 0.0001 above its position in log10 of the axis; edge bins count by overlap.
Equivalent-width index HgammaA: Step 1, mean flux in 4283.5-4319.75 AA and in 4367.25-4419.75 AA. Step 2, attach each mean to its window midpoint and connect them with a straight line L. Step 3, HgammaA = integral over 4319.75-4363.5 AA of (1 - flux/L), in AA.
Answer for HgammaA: 1.1 AA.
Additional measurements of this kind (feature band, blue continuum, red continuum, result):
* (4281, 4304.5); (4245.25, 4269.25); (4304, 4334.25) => 0.2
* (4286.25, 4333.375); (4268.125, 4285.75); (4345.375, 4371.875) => 1.9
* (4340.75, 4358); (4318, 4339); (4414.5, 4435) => 0.3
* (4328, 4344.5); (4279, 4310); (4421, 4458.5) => 0.2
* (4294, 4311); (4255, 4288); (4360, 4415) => 2.8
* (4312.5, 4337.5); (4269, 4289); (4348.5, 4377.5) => 0.7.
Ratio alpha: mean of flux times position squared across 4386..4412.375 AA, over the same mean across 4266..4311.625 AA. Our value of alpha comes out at 1.21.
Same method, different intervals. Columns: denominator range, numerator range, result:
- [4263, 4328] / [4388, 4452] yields 1.23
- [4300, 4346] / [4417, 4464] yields 1.28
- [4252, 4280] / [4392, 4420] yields 1.20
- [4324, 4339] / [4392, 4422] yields 1.26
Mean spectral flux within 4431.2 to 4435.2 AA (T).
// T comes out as 15.4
